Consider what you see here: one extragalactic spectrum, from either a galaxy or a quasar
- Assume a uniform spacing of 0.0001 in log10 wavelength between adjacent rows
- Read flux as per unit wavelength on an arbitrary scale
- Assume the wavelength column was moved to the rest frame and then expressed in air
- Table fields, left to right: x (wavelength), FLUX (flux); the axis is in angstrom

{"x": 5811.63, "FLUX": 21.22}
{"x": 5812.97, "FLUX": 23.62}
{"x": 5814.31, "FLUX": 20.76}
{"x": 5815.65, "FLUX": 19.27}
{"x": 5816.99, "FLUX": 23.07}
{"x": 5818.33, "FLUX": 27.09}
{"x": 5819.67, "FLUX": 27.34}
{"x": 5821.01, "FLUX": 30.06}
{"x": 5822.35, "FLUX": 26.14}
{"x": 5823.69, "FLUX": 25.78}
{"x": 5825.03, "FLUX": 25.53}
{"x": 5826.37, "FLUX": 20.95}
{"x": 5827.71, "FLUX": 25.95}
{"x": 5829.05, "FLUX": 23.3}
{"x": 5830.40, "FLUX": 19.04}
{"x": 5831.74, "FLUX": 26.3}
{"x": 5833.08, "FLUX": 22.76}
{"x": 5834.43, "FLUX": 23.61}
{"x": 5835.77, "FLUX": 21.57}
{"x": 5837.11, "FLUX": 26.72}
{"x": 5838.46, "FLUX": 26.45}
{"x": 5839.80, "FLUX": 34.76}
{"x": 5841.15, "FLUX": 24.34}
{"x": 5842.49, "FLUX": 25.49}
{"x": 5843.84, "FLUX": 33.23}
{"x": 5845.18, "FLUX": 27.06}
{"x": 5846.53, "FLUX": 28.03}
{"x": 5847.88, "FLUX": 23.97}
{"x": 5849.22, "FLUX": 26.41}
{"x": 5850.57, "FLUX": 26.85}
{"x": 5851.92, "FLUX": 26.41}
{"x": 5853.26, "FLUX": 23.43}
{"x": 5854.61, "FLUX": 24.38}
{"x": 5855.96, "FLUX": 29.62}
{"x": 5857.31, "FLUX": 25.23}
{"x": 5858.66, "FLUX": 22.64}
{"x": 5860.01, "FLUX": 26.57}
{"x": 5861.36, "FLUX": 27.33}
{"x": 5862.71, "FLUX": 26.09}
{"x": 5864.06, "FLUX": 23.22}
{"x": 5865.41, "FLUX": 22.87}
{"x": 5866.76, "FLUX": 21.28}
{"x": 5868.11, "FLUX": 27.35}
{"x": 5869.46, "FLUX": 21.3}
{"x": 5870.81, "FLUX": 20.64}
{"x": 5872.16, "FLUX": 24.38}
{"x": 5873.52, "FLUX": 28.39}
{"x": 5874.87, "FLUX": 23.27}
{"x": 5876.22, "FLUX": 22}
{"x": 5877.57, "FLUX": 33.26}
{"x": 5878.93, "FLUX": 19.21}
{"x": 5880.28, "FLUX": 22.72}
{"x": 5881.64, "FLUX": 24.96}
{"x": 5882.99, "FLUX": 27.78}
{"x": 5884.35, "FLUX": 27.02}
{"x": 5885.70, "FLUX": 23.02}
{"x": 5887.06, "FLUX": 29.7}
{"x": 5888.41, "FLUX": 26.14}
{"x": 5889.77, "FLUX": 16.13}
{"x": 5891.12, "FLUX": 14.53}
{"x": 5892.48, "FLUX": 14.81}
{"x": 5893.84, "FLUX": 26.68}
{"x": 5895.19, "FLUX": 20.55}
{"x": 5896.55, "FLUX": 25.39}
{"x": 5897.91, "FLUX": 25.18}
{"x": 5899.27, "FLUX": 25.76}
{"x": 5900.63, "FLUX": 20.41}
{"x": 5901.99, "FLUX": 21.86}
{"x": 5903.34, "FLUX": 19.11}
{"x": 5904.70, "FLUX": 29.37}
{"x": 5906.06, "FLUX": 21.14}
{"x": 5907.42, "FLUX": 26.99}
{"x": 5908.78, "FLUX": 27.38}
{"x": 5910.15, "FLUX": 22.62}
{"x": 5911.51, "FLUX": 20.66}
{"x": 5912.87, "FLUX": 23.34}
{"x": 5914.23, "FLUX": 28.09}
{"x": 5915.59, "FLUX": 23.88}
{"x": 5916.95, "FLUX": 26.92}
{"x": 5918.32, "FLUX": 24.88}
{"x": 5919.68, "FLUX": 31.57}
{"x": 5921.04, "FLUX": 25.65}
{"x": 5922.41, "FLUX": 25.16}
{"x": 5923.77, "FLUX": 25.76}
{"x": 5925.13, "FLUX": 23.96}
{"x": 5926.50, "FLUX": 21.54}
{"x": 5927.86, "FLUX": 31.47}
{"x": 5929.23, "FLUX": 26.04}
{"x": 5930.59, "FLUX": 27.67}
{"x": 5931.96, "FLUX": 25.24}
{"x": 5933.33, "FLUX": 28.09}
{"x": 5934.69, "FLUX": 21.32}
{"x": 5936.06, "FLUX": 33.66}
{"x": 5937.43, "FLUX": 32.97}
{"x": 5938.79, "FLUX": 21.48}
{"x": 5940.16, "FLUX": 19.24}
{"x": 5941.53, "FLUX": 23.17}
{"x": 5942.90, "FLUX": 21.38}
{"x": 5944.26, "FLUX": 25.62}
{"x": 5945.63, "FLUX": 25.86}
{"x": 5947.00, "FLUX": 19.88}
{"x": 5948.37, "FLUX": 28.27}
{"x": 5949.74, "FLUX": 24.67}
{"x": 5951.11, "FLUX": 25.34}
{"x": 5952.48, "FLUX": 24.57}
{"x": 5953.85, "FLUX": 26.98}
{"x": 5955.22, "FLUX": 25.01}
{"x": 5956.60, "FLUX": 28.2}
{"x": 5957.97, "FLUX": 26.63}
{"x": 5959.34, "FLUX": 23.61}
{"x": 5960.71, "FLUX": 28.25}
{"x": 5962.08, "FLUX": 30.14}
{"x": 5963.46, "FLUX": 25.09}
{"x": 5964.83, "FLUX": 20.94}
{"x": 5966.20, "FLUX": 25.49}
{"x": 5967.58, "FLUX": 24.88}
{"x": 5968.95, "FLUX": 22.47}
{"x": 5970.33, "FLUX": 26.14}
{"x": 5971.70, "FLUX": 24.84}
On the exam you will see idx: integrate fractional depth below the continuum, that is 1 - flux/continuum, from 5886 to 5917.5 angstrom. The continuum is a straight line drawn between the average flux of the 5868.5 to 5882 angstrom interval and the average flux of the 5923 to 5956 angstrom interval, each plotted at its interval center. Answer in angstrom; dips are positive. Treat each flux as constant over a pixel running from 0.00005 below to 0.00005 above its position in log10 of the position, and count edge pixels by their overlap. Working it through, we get 1.7 angstrom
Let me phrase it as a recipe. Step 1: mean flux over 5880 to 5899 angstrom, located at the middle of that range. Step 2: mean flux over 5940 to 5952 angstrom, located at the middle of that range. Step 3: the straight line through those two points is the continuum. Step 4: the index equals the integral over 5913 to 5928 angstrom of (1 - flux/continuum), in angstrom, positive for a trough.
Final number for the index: -1.5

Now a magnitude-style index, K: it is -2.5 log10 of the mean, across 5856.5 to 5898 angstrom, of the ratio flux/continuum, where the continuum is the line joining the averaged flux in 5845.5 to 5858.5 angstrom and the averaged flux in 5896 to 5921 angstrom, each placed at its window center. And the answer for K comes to 0.07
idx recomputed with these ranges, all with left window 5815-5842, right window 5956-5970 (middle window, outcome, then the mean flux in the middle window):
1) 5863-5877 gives 0.87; 23.6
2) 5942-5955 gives 0.41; 24.7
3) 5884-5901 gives 1.75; 22.7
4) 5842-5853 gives -0.87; 27.1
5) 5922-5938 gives -0.92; 26.9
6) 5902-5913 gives 0.70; 23.7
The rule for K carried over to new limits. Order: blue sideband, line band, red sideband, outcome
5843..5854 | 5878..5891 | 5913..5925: 0.12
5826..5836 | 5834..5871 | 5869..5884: -0.09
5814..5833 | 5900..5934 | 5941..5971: -0.01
